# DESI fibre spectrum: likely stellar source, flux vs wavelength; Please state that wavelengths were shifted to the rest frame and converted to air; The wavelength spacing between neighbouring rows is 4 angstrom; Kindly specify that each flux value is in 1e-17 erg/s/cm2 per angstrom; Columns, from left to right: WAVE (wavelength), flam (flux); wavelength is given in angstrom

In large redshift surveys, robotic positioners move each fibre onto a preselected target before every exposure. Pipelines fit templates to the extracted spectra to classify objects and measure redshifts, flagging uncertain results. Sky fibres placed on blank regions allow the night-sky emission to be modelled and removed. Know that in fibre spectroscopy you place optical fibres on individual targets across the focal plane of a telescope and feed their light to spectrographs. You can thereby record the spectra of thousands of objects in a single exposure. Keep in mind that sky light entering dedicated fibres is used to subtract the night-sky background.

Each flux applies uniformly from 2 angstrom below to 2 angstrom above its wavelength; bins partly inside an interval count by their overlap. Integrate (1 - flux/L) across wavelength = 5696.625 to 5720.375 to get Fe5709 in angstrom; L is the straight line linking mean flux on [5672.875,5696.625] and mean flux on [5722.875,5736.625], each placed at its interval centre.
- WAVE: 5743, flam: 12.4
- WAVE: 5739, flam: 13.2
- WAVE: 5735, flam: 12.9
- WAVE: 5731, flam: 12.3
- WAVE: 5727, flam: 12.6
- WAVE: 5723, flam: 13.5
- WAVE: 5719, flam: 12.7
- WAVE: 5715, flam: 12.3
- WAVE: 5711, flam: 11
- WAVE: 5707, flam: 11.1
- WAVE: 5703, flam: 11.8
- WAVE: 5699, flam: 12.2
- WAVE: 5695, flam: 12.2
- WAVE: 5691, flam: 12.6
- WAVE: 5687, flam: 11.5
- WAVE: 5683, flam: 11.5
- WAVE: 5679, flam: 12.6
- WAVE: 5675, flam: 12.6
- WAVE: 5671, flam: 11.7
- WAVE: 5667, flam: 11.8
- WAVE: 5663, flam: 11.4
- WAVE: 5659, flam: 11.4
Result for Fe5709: 1.2 angstrom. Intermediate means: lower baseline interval 12.2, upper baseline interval 12.7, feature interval 11.8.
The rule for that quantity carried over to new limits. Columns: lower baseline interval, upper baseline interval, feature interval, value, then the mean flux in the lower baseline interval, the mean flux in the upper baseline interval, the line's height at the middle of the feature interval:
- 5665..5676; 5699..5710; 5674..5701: -0.9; 12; 11.5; 11.8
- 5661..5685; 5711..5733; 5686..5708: 0.5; 11.9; 12.5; 12.2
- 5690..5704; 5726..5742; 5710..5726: 0.0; 12.2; 12.7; 12.5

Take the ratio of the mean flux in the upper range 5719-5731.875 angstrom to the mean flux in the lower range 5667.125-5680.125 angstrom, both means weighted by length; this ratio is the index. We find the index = 1.05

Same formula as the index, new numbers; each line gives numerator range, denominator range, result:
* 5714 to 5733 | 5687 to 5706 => 1.05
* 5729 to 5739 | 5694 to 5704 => 1.05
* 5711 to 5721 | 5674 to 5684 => 0.99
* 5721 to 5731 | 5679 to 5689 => 1.10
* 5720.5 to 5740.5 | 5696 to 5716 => 1.10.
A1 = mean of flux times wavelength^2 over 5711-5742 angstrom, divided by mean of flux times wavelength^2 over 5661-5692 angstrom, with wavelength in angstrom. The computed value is 1.1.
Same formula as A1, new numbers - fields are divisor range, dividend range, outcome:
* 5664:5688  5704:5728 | 1.03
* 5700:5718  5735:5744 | 1.12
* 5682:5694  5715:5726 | 1.09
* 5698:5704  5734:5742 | 1.10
